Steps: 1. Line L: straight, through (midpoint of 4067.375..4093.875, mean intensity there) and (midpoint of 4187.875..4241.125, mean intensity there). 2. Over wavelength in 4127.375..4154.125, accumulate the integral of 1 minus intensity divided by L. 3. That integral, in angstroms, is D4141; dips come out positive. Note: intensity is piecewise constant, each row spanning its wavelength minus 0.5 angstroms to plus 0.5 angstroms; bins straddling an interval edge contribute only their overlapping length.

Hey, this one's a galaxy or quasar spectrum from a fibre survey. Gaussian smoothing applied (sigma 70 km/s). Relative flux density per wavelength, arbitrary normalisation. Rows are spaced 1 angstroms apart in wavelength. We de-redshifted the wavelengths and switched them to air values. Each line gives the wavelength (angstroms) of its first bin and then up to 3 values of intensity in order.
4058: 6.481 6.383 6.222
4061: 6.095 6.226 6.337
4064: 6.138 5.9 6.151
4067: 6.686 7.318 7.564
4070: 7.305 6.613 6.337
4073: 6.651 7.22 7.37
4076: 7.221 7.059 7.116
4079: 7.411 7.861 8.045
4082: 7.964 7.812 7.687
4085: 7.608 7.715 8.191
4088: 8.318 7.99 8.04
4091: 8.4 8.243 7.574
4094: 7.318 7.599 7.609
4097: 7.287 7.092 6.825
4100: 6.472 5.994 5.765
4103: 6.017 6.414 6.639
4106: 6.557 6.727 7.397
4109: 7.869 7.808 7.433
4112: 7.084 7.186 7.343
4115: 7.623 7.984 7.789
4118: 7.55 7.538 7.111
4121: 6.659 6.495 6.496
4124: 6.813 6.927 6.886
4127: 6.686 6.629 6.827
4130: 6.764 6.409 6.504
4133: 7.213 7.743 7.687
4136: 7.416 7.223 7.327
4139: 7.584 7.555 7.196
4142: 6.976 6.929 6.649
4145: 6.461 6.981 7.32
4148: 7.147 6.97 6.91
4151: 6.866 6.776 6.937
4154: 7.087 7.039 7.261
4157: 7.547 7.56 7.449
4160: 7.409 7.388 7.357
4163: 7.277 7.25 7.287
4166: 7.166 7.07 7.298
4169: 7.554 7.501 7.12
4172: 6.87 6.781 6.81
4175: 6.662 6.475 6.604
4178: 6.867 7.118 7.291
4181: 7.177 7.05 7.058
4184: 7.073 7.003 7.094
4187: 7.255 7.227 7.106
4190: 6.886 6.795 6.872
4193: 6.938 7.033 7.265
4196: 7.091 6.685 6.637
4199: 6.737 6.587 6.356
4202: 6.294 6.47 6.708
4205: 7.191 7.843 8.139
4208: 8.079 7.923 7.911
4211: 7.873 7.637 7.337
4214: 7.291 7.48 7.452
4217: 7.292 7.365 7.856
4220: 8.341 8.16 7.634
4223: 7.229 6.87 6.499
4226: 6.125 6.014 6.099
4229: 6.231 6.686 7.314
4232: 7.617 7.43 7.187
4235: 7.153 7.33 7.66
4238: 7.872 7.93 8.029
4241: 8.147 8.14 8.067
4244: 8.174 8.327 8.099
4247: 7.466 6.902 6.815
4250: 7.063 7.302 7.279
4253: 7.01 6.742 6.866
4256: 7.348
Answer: 1.3 angstroms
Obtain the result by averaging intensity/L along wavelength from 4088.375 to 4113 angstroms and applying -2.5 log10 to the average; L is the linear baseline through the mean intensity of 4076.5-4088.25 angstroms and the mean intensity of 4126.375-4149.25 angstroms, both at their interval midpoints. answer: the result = 0.05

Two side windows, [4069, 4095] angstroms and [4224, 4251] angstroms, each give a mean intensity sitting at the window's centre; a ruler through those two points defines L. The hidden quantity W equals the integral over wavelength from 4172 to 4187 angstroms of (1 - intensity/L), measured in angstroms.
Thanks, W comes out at 0.94 angstroms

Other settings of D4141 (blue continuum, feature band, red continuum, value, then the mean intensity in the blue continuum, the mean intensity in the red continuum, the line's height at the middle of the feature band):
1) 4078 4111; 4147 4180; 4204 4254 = 1.3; 7.38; 7.43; 7.41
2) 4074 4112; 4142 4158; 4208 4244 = 0.8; 7.36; 7.43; 7.39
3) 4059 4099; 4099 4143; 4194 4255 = 1.4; 7.25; 7.3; 7.26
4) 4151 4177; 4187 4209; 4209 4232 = 0.5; 7.14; 7.24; 7.2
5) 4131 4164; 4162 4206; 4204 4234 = 1.6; 7.17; 7.33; 7.25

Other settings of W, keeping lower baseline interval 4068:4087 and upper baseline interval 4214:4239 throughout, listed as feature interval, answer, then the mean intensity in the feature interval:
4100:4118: 0.8 angstroms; 7.04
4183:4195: 0.4 angstroms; 7.04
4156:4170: -0.1 angstroms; 7.36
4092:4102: 0.4 angstroms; 7.08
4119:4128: 0.7 angstroms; 6.8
